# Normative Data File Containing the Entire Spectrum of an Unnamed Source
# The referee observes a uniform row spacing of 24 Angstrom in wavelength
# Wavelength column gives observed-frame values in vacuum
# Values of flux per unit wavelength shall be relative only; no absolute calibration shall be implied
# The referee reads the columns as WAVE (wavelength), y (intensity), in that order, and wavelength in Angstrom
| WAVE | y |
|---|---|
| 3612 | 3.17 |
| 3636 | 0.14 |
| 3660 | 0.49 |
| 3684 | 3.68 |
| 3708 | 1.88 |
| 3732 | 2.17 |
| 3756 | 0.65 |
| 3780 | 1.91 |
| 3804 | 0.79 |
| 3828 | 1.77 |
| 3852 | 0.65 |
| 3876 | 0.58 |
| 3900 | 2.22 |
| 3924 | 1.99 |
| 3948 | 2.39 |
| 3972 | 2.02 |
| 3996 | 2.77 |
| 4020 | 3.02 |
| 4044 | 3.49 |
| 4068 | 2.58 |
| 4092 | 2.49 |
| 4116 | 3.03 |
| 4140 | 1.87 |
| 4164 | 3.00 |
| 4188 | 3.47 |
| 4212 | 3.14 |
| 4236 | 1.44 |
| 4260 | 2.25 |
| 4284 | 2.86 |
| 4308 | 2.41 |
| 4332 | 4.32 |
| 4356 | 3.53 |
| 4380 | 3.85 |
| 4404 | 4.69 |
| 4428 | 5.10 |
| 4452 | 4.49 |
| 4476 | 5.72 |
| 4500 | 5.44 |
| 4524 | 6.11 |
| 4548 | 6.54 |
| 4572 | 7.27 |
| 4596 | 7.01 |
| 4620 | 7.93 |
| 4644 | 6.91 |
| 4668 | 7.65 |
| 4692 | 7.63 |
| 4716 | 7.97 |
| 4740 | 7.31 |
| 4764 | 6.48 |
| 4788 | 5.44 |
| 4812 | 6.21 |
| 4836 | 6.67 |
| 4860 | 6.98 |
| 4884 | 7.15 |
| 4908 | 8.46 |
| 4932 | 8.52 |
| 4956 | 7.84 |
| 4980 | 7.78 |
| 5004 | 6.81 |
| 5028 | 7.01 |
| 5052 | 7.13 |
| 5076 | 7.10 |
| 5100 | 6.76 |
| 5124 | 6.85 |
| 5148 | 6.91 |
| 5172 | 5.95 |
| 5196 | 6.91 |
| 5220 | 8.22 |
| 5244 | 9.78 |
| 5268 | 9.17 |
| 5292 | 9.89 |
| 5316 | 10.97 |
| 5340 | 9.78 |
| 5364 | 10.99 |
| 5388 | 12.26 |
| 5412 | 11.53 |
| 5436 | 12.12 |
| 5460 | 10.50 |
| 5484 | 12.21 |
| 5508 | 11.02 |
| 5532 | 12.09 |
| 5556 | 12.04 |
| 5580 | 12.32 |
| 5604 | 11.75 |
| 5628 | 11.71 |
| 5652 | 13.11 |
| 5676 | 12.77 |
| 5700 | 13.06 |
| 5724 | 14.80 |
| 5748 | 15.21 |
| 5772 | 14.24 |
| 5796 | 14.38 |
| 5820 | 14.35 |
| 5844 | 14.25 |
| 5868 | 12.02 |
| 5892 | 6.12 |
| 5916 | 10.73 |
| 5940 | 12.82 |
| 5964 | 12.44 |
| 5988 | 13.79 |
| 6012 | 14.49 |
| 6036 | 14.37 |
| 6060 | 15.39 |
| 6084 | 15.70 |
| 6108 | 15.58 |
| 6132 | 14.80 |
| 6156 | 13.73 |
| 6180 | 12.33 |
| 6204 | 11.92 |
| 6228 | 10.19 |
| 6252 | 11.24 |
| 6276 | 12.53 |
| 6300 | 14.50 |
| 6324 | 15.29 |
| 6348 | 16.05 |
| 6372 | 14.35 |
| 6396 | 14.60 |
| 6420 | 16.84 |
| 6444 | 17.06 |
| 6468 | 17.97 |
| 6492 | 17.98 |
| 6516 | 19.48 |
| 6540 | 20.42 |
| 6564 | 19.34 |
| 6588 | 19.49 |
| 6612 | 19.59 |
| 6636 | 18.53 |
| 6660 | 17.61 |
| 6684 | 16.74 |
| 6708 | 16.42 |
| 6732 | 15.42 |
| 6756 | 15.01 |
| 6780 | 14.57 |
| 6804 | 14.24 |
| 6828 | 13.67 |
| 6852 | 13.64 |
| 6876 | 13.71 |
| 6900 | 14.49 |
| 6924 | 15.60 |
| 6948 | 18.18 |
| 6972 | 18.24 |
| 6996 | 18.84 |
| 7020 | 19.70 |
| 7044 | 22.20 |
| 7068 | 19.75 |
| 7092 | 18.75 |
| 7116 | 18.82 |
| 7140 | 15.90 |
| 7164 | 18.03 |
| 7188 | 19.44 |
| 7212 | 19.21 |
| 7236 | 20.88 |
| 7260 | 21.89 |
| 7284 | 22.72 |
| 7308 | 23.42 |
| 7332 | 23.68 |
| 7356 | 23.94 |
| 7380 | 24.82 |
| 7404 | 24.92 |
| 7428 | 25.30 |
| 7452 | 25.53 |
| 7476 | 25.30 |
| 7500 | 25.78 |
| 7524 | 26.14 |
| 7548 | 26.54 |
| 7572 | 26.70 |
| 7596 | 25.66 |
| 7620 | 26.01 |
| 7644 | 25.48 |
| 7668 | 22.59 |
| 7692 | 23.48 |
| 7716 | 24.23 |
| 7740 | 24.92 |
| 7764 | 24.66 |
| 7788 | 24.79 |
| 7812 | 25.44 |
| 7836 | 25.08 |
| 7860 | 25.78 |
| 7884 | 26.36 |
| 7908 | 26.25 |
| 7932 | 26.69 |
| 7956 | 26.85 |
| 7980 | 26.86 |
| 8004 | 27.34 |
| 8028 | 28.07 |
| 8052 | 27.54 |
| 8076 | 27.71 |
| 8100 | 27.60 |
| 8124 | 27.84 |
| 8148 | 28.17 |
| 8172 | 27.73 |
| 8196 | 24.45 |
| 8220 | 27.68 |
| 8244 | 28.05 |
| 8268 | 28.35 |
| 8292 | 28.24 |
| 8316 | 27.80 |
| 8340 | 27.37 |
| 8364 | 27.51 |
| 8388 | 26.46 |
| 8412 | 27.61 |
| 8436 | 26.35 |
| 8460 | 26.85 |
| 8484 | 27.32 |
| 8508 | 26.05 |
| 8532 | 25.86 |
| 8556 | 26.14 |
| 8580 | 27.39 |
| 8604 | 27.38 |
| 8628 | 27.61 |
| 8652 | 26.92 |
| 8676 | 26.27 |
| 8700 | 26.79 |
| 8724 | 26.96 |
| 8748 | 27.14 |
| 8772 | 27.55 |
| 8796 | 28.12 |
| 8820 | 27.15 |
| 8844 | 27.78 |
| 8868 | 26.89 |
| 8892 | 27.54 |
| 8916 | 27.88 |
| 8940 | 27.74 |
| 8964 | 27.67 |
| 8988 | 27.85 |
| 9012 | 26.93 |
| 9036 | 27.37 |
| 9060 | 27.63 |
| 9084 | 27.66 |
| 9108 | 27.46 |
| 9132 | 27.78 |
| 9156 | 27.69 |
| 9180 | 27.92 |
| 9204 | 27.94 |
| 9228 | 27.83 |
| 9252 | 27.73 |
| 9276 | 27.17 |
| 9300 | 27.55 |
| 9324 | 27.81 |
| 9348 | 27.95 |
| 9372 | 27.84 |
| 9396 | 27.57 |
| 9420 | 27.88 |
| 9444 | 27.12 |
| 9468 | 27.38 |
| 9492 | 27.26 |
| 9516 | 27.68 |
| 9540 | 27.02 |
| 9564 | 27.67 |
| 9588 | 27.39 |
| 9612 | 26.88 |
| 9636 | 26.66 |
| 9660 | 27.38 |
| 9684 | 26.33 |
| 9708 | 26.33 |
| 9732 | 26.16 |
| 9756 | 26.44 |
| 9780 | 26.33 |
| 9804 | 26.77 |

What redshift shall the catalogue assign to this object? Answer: 0.000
